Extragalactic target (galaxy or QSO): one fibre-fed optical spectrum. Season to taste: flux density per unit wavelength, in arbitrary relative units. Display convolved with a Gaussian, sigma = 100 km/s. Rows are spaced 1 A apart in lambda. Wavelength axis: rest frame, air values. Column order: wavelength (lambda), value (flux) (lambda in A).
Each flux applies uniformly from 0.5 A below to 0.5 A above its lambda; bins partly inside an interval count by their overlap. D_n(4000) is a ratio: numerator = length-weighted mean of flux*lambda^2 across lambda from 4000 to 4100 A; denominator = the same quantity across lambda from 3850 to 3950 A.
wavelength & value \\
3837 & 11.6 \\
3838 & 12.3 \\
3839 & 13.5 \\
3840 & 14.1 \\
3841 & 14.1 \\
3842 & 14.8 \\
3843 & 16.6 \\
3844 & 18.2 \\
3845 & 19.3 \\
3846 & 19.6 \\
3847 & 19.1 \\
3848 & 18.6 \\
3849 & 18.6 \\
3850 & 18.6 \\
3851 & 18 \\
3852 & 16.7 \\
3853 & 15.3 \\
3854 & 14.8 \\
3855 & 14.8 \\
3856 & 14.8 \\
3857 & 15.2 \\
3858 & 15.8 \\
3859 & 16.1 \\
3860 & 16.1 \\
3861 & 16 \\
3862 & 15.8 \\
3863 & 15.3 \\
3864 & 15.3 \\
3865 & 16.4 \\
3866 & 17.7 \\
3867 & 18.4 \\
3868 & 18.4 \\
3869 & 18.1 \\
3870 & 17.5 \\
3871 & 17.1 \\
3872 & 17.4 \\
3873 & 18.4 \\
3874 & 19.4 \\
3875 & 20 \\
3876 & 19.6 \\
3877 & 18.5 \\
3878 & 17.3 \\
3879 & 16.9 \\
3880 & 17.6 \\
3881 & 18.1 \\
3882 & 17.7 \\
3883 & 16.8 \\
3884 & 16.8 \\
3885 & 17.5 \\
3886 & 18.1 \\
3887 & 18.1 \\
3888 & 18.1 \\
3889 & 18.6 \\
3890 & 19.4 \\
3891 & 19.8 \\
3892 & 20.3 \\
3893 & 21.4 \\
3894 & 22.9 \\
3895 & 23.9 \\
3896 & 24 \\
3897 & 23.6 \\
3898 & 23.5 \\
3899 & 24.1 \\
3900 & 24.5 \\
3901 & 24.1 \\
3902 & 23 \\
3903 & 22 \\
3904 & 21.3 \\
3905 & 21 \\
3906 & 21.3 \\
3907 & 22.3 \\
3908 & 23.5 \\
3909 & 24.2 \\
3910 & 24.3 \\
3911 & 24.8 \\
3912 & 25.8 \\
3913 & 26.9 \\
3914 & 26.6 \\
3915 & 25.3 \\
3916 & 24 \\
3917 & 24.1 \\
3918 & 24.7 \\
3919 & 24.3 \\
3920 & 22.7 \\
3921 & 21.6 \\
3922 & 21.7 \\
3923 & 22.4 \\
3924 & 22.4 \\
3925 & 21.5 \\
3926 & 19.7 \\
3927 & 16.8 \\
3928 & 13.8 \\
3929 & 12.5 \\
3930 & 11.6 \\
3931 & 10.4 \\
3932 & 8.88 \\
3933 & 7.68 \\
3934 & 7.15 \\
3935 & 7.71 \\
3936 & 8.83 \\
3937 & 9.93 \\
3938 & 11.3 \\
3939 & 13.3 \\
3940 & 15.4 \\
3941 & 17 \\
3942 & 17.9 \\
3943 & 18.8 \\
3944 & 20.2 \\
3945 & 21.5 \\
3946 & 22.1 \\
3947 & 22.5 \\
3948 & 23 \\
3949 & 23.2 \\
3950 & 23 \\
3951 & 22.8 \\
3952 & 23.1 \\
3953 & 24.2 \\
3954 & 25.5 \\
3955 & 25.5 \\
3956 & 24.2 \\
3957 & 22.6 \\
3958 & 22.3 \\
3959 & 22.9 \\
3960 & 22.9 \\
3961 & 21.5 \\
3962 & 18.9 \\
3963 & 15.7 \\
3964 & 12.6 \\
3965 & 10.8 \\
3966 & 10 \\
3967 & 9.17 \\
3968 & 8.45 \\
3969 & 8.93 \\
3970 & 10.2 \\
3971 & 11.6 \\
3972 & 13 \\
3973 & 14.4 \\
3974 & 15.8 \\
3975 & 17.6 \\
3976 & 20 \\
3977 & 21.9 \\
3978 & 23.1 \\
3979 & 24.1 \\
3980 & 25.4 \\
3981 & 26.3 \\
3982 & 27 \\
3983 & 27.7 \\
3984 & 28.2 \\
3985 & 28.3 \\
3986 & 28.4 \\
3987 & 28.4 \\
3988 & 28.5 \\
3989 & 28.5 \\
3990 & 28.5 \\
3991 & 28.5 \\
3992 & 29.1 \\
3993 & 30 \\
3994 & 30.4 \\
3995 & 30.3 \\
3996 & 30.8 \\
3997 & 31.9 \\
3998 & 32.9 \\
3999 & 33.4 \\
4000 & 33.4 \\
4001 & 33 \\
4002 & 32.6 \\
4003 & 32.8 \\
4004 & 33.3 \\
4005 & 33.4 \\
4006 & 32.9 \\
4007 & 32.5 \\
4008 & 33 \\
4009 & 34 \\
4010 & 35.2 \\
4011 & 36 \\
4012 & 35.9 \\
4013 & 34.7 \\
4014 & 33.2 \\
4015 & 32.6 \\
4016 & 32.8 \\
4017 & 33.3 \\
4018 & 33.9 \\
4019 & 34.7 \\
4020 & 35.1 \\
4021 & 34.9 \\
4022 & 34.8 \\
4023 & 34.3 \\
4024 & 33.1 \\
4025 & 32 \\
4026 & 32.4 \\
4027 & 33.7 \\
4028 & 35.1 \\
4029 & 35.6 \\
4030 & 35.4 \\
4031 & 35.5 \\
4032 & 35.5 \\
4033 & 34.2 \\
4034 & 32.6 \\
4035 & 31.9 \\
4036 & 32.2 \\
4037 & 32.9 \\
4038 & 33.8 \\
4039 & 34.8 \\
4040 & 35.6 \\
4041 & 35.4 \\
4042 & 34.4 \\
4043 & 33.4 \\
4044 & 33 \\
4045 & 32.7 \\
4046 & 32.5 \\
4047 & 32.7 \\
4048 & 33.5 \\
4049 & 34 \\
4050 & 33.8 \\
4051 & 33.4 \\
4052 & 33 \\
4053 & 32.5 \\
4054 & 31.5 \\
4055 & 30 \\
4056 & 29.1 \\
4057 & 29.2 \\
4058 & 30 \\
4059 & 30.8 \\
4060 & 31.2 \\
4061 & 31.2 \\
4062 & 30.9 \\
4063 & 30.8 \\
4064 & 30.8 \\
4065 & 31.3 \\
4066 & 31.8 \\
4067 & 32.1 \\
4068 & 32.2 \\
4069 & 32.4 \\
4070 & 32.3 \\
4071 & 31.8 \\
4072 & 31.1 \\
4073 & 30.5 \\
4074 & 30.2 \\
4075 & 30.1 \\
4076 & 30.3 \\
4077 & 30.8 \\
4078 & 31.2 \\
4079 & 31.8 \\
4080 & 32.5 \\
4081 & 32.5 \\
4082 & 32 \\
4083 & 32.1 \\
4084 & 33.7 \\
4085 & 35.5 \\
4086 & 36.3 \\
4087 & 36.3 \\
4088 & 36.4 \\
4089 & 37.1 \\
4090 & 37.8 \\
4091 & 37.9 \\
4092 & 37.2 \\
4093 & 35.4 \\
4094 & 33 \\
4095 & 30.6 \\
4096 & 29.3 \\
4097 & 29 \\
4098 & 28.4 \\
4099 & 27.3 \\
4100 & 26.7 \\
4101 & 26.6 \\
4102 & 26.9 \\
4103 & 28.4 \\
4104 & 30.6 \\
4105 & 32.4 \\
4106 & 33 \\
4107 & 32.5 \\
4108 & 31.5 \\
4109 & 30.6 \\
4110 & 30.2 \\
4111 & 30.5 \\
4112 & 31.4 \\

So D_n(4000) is 1.89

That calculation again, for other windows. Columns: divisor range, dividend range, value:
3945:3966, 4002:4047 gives 1.65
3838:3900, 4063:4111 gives 1.98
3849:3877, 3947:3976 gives 1.12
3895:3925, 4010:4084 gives 1.49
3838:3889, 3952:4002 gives 1.44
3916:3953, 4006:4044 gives 2.00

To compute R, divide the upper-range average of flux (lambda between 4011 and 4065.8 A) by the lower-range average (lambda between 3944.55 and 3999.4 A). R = 1.47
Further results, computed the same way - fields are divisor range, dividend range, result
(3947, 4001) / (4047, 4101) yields 1.40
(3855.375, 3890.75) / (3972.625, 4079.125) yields 1.80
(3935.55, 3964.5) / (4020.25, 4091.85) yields 1.67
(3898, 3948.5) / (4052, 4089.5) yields 1.64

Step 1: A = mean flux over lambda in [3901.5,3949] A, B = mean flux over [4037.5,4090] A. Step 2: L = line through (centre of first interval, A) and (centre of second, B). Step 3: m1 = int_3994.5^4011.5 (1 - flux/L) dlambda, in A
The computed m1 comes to -4.0 A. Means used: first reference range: 19.2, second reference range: 32.5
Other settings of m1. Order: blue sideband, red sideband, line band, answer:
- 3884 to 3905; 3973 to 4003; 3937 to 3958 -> 3.62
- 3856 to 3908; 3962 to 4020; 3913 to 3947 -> 7.04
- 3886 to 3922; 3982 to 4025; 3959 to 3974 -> 7.72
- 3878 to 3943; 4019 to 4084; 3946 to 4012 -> 3.36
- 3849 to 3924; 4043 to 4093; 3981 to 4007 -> -2.84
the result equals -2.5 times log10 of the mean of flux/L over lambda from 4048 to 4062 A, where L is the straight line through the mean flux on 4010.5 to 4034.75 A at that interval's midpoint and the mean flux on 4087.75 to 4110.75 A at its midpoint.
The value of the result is 0.05 mag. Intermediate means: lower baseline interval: 34.2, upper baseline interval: 31.6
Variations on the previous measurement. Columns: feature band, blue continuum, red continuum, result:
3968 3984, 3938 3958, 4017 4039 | 0.33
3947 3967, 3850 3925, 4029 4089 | 0.22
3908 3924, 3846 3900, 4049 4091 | -0.13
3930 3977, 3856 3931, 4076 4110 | 0.38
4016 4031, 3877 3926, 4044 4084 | -0.17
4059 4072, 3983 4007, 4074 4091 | 0.05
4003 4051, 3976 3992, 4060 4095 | -0.15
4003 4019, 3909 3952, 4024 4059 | -0.16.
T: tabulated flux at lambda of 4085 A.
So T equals 35.5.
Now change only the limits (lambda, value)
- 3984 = 28.2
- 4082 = 32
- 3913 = 26.9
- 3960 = 22.9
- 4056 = 29.1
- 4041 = 35.4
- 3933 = 7.68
